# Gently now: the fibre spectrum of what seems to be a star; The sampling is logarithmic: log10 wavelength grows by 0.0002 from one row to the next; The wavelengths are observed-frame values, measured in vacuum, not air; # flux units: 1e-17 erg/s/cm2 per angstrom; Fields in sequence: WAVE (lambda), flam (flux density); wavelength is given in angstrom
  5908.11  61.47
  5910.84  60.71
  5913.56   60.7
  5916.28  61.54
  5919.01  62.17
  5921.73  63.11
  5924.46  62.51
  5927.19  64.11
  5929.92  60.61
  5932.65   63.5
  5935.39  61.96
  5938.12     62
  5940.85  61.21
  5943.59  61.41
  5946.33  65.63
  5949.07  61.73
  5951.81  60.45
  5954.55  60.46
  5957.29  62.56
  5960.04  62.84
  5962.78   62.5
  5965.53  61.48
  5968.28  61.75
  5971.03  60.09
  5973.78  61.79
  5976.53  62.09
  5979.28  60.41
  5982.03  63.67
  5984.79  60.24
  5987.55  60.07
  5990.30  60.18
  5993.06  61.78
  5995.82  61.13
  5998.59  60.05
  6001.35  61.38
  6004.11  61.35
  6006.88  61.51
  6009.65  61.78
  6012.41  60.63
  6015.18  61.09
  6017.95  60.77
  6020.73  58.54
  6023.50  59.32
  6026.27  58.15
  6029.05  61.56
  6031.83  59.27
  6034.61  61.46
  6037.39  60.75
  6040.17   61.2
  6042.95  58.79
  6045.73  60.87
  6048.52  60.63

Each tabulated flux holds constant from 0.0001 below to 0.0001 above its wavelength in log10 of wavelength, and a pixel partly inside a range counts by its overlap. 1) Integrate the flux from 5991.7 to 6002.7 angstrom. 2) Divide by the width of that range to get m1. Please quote 61.1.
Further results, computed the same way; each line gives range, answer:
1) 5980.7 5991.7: 61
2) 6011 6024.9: 60.1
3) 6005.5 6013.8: 61.3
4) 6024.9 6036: 60.1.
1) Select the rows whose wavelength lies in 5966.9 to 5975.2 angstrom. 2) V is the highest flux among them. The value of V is 61.79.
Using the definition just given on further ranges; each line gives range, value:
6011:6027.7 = 61.09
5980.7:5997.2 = 63.67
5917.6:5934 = 64.11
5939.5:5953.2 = 65.63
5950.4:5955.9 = 60.46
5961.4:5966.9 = 62.5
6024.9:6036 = 61.56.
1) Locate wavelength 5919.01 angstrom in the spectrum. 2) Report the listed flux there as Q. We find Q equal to 62.17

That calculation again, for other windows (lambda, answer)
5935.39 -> 61.96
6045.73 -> 60.87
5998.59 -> 60.05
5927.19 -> 64.11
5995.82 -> 61.13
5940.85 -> 61.21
